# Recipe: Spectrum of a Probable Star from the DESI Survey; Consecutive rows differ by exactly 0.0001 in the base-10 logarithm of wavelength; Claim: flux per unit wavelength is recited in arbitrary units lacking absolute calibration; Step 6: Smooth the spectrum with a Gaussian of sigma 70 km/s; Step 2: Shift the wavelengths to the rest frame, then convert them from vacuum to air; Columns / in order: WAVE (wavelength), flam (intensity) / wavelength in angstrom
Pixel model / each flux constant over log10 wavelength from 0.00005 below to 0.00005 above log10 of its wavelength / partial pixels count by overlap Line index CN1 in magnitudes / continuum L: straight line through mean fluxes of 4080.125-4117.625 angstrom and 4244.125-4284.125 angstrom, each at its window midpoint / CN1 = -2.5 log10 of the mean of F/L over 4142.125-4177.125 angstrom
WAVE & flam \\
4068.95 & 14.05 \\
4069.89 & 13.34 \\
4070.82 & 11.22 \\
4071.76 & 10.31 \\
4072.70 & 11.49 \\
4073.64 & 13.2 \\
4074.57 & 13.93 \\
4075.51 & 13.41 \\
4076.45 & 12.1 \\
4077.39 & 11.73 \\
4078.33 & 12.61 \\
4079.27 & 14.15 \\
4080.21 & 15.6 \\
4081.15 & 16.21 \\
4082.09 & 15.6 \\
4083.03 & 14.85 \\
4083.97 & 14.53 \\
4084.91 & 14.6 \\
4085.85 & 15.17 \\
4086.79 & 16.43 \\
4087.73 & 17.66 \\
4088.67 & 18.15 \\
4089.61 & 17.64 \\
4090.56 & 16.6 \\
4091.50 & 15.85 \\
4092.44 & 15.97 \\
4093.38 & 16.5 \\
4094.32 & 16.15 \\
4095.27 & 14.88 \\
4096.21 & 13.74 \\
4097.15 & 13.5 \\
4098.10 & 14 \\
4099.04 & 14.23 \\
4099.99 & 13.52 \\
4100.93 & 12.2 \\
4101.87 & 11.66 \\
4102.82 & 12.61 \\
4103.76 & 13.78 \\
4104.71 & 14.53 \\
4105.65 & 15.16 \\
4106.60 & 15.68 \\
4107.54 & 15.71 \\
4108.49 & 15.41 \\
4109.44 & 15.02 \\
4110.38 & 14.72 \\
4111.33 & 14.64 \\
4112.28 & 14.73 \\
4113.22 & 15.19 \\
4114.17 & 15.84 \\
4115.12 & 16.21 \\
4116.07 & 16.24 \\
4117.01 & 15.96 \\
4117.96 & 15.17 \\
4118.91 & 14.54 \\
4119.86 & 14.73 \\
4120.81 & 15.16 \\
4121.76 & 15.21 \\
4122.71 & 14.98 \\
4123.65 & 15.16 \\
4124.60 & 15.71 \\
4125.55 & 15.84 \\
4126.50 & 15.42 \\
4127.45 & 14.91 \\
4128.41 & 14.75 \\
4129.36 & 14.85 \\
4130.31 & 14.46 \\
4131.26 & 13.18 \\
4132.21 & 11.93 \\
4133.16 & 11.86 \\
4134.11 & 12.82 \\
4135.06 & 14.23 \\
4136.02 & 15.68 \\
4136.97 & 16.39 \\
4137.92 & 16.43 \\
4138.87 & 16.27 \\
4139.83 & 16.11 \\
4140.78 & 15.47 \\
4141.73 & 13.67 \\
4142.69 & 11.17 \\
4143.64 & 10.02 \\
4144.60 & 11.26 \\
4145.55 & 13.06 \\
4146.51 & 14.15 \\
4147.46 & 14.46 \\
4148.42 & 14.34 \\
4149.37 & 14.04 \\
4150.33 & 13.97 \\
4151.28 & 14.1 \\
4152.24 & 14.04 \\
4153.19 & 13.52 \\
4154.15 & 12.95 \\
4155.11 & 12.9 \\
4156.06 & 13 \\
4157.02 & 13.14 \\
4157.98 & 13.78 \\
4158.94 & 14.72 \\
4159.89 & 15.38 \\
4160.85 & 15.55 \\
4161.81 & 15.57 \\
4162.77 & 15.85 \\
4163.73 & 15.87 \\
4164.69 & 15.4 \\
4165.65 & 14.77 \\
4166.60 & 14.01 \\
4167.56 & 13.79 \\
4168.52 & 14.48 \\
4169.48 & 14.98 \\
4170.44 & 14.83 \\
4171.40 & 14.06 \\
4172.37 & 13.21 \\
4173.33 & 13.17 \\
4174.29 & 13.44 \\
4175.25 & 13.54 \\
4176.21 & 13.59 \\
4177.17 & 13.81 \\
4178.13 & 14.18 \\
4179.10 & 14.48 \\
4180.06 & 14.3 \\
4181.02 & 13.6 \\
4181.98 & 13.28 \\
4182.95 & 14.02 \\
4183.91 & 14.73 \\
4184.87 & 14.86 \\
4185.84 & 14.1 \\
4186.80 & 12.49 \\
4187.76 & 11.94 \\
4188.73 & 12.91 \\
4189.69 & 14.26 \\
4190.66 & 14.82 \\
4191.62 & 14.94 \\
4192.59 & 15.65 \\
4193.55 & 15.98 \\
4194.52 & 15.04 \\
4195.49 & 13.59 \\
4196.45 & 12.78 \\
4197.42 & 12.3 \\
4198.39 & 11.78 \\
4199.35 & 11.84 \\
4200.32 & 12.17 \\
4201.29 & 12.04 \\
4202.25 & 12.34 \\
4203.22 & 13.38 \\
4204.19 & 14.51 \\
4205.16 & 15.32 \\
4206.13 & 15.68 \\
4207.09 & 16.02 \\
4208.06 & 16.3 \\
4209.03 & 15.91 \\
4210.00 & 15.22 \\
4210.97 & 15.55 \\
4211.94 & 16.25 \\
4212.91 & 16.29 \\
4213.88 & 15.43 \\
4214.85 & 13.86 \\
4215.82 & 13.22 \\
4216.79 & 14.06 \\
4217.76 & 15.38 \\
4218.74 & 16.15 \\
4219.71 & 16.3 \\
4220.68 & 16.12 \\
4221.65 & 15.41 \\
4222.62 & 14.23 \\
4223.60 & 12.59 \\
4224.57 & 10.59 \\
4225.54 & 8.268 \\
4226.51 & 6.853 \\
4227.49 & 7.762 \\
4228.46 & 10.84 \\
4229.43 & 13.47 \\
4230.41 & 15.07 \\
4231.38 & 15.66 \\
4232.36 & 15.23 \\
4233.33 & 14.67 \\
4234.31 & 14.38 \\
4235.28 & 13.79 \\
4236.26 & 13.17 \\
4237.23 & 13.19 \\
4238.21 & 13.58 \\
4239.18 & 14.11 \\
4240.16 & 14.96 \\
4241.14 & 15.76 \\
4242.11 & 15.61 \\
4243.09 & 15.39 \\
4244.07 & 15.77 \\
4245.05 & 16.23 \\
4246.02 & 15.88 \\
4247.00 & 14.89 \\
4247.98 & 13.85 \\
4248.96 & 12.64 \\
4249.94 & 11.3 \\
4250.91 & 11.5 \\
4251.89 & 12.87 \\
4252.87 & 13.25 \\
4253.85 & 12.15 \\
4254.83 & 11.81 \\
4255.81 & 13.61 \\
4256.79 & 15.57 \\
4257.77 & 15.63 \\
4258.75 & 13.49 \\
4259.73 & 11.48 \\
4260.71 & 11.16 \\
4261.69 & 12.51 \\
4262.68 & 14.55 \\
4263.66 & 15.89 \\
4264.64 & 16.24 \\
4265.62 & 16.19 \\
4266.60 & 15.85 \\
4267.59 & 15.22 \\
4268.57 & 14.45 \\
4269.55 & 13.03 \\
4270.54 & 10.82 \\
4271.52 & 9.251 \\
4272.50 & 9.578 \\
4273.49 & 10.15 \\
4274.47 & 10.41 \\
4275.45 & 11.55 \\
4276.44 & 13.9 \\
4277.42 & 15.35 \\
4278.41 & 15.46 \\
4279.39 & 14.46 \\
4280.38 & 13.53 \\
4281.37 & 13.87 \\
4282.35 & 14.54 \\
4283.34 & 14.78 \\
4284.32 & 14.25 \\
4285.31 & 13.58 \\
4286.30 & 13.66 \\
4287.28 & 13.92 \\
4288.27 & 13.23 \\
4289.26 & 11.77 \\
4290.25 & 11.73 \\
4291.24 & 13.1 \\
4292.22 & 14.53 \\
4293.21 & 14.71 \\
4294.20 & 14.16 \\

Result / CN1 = 0.05 mag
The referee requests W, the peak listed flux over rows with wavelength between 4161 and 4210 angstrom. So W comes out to 16.3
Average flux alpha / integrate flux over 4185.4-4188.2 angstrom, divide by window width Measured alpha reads 12.9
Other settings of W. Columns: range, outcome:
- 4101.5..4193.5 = 16.43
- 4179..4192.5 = 14.94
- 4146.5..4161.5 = 15.55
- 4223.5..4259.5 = 16.23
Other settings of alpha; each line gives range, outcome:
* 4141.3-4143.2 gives 12.3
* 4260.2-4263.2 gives 12.7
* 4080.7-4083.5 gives 15.5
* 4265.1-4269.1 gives 15.4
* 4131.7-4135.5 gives 12.7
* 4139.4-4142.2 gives 15.1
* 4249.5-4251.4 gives 11.5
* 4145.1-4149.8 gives 14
